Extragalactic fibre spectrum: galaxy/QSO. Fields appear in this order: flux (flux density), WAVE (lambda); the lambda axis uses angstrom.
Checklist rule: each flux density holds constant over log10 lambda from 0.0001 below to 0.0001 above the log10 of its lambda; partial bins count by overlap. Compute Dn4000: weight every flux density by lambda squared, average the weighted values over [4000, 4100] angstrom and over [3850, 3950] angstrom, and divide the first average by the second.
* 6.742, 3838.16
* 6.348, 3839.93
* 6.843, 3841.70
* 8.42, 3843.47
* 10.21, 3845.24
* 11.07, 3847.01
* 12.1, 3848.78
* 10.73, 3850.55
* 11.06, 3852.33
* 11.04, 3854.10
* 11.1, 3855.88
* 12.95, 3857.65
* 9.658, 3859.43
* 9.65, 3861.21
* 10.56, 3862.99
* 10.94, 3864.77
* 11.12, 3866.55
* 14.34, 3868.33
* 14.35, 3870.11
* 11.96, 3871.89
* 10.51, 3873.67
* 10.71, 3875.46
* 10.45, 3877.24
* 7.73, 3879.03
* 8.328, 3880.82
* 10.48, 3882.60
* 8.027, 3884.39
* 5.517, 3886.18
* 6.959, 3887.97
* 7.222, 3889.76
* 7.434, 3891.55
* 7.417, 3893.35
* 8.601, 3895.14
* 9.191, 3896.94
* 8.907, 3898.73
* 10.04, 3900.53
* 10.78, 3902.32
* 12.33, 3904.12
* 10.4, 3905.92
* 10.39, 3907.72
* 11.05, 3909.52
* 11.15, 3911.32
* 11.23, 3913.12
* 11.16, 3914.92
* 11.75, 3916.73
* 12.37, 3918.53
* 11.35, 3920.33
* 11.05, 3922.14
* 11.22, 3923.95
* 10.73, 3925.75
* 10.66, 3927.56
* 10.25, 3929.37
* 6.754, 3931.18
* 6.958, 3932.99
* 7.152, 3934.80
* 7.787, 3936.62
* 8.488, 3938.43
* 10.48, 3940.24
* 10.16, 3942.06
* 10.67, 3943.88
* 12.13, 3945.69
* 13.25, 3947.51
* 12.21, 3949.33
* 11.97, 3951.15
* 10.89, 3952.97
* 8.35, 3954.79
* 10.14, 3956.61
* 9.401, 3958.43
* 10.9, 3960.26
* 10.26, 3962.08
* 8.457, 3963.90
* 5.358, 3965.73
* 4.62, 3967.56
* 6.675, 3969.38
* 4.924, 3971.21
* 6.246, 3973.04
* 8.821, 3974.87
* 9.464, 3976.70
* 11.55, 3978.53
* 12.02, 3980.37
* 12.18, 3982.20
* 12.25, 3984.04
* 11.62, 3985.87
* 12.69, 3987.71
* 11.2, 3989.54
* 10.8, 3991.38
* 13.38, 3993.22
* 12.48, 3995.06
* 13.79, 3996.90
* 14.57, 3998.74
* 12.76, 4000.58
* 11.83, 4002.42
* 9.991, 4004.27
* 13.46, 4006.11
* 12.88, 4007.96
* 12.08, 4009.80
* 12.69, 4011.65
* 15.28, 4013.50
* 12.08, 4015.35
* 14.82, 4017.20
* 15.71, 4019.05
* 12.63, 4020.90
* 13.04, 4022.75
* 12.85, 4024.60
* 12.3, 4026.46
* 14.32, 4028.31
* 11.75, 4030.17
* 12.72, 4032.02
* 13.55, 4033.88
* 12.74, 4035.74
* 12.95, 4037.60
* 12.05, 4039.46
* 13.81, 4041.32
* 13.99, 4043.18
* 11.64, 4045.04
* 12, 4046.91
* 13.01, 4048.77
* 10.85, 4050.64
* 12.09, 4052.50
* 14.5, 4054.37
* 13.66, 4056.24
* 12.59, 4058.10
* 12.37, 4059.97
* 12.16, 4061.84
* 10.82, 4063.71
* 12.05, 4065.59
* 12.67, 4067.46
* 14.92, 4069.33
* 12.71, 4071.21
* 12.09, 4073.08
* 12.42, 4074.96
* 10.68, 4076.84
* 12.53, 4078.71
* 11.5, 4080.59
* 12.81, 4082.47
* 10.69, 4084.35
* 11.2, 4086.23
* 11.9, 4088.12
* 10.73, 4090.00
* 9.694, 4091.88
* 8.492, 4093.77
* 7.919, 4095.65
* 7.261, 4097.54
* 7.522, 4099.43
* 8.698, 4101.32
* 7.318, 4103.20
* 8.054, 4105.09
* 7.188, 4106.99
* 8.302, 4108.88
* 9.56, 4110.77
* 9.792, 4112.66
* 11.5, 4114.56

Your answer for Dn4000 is 1.29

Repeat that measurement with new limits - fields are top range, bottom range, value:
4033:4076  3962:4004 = 1.27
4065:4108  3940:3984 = 1.15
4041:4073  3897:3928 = 1.24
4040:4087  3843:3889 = 1.32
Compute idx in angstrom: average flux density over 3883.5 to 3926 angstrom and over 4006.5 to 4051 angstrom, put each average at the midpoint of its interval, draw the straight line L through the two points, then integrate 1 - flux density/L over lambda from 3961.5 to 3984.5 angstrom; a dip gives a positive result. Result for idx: 6.0 angstrom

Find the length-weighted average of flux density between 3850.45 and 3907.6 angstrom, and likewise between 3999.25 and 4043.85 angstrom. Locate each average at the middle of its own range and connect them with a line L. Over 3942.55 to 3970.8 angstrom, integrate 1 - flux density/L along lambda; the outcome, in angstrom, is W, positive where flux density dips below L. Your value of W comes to 4.9 angstrom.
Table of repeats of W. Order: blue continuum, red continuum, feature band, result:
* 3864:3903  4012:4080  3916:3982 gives 7.5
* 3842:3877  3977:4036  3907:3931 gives 1.6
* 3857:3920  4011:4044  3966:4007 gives 5.7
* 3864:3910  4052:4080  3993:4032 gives -4.5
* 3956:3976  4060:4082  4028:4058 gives -4.8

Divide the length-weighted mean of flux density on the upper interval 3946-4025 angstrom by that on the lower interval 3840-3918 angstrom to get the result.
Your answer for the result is 1.11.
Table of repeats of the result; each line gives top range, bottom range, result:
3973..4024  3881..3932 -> 1.26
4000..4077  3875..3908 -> 1.43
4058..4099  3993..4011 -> 0.89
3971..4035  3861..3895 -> 1.27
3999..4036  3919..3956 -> 1.28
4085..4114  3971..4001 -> 0.79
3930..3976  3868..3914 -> 0.91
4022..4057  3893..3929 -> 1.21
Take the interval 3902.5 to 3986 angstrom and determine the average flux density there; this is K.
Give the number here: 9.97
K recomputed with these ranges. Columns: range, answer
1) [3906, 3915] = 10.9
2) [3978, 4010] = 12.3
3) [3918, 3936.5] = 9.71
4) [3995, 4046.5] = 13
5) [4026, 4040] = 12.8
